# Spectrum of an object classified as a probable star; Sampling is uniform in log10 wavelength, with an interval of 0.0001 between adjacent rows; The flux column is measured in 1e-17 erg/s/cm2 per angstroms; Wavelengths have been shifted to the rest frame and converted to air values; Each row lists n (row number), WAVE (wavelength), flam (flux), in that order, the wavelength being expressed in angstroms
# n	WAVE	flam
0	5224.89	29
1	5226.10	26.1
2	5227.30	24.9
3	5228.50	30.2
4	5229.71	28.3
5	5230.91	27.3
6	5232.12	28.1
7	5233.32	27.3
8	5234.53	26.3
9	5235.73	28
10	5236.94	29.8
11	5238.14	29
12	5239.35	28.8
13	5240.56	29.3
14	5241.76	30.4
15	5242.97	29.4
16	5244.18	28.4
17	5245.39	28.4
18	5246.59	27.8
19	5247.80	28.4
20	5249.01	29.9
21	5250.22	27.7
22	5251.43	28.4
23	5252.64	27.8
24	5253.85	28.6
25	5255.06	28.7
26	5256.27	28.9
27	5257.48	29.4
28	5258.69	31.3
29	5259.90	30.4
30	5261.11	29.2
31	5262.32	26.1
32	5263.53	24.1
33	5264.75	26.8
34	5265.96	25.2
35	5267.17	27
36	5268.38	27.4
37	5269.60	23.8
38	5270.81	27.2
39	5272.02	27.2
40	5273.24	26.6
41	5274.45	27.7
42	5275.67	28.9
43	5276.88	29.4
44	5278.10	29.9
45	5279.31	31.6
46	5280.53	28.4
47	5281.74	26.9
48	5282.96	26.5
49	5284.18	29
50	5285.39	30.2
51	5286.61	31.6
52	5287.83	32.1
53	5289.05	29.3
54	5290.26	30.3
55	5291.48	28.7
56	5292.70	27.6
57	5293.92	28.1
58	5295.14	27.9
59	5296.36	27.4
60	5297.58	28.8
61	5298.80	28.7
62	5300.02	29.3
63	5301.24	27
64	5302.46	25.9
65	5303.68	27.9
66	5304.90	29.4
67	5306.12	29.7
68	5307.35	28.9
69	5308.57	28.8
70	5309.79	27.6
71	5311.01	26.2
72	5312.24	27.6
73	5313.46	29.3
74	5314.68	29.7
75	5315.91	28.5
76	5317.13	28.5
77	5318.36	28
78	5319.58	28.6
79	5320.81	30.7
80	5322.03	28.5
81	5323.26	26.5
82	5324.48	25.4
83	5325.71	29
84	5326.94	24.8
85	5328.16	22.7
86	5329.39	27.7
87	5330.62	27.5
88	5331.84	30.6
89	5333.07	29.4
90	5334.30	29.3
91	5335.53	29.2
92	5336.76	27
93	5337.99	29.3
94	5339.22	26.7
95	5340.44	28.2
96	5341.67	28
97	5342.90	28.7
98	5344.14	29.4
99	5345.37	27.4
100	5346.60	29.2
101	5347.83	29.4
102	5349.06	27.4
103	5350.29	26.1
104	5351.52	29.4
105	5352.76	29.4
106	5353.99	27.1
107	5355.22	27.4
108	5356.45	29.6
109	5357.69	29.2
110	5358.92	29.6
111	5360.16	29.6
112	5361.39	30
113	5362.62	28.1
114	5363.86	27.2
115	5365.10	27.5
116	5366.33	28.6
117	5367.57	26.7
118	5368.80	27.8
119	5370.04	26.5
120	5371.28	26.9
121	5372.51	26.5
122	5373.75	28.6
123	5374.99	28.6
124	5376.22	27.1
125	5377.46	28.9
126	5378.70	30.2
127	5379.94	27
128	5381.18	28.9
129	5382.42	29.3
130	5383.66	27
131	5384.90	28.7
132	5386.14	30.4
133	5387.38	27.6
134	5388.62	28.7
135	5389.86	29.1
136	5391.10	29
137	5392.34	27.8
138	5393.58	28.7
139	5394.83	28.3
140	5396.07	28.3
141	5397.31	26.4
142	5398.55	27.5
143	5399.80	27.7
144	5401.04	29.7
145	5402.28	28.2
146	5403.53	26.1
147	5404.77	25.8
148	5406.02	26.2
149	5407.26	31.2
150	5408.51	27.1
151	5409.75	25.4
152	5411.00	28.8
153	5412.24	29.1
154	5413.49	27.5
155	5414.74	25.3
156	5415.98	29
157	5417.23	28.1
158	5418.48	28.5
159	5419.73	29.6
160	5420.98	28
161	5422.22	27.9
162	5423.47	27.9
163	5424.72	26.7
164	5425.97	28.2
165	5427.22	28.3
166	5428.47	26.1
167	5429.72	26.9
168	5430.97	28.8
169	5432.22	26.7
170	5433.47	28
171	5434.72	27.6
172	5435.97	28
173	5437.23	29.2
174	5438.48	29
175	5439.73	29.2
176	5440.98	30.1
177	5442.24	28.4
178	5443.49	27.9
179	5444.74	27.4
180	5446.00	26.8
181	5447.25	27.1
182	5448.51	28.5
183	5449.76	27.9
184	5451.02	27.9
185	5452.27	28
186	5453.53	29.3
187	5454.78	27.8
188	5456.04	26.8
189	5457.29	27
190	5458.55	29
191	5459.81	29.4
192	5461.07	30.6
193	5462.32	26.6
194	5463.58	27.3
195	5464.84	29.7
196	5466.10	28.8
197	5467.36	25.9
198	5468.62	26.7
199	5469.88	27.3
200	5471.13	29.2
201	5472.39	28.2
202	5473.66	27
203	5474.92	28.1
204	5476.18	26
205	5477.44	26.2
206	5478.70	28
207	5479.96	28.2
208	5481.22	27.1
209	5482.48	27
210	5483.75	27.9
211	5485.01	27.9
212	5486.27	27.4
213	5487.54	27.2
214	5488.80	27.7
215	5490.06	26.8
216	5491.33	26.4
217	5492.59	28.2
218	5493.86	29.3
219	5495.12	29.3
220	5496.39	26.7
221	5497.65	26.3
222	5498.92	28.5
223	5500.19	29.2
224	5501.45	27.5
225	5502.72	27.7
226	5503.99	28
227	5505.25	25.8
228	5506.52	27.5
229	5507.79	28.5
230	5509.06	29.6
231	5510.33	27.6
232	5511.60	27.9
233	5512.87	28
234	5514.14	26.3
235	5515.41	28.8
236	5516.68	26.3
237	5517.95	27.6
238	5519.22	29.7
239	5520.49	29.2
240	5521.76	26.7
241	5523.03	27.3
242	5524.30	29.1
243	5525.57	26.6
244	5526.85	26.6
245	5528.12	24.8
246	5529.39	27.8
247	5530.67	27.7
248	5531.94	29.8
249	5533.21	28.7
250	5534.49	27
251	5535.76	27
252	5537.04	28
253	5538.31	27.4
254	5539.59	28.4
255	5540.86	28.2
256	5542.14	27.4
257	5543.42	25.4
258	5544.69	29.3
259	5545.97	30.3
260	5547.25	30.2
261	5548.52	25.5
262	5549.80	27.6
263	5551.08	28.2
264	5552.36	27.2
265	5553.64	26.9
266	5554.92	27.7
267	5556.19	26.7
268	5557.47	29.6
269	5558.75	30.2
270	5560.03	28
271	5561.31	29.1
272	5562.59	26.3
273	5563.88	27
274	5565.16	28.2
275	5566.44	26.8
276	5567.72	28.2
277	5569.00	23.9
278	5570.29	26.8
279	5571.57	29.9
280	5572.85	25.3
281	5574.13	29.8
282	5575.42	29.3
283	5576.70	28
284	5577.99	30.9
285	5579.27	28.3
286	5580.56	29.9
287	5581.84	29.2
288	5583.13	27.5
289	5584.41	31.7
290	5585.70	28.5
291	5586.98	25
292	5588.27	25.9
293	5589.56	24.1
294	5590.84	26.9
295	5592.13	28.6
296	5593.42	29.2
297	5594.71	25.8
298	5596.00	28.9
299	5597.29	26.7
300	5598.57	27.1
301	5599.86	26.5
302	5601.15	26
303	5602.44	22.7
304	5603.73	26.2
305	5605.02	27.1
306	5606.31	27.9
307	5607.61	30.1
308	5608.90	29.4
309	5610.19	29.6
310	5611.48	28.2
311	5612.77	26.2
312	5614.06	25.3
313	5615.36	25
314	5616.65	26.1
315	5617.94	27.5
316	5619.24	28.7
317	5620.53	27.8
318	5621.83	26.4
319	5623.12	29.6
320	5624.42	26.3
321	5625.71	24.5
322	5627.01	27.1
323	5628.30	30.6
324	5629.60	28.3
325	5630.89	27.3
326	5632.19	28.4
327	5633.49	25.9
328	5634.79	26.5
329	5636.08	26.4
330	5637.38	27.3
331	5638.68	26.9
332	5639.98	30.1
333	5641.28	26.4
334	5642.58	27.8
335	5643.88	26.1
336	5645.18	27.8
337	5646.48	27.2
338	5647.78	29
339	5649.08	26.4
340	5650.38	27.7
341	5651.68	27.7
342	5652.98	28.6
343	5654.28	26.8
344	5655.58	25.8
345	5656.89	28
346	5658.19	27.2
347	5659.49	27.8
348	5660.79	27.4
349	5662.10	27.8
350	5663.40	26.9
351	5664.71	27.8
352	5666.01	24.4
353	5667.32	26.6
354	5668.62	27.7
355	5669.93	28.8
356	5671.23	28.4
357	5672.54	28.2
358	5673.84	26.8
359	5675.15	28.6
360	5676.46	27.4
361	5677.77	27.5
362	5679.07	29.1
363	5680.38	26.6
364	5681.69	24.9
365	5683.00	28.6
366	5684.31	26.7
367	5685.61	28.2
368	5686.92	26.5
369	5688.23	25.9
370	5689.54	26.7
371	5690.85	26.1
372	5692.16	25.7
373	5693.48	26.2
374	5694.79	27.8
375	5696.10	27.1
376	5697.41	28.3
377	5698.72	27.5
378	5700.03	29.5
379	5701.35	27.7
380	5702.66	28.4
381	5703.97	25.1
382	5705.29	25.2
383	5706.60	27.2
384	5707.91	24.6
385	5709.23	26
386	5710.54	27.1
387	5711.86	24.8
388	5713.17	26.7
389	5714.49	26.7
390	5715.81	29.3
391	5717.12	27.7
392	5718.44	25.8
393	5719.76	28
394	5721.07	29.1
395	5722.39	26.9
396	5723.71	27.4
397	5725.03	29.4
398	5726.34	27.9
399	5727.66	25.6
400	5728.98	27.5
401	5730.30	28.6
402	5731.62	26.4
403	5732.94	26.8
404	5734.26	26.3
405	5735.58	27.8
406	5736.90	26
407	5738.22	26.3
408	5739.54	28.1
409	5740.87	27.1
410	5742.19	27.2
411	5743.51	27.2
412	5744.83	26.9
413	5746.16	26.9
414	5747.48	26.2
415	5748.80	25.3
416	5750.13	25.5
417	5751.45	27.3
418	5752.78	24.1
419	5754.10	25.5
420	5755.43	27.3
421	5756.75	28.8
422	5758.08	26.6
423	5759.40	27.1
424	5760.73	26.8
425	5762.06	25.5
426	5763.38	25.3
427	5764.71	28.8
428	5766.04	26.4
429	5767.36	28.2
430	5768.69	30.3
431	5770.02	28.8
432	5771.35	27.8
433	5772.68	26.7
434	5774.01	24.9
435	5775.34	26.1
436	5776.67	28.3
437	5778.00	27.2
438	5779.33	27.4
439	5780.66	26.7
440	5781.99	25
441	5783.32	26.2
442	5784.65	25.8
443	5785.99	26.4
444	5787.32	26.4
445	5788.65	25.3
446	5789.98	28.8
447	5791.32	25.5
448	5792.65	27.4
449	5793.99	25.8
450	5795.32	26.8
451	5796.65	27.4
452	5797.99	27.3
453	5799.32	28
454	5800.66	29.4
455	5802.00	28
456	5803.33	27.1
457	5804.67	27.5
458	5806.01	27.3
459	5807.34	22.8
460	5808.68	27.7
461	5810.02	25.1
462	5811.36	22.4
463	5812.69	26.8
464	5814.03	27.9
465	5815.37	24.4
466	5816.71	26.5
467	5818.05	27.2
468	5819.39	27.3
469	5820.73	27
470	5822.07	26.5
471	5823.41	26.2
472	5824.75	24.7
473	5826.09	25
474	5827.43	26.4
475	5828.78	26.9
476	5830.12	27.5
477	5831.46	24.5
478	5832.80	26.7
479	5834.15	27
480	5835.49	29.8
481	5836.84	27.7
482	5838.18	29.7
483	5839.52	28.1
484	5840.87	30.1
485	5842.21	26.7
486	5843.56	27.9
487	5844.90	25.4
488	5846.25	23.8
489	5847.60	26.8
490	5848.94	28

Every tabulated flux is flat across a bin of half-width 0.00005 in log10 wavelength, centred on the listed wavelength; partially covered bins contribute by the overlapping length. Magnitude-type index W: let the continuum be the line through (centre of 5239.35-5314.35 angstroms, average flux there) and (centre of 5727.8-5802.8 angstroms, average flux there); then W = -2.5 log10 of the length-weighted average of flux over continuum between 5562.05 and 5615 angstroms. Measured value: 0.00 mag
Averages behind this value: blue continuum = 28.4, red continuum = 26.9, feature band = 27.5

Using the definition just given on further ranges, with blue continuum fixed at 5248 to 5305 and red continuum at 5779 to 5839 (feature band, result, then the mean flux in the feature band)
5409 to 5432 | 0.00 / 27.8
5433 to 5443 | -0.03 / 28.7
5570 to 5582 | -0.06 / 28.8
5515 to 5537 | -0.01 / 27.7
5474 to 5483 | 0.02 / 27.3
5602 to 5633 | 0.00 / 27.4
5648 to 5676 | -0.01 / 27.4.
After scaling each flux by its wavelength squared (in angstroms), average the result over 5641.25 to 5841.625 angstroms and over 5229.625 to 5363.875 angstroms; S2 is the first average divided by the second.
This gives 1.1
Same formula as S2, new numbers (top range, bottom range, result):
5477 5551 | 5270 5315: 1.05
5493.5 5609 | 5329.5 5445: 1.05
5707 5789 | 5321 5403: 1.10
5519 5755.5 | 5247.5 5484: 1.07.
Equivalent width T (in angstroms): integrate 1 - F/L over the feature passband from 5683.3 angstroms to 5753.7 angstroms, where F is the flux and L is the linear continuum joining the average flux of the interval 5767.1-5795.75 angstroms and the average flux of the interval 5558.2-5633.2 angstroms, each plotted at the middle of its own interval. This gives 0.5 angstroms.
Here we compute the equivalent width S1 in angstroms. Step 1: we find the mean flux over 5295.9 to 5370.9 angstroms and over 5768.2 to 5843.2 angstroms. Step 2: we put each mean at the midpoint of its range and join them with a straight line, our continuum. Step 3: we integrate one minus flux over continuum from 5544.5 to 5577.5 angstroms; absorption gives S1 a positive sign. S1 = -0.47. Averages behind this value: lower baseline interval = 28.2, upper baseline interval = 26.9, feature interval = 27.9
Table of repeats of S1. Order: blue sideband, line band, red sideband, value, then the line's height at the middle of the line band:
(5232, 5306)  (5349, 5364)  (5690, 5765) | -0.2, 28.1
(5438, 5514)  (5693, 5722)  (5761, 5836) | -0.1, 27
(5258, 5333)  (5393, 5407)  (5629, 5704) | 0.1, 27.9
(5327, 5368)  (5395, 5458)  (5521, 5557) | 0.3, 28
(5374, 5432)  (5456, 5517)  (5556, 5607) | 0.2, 27.8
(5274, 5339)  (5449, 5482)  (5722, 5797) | 0.0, 27.9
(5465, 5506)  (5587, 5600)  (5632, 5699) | 0.2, 27.4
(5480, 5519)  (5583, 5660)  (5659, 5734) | 0.2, 27.4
